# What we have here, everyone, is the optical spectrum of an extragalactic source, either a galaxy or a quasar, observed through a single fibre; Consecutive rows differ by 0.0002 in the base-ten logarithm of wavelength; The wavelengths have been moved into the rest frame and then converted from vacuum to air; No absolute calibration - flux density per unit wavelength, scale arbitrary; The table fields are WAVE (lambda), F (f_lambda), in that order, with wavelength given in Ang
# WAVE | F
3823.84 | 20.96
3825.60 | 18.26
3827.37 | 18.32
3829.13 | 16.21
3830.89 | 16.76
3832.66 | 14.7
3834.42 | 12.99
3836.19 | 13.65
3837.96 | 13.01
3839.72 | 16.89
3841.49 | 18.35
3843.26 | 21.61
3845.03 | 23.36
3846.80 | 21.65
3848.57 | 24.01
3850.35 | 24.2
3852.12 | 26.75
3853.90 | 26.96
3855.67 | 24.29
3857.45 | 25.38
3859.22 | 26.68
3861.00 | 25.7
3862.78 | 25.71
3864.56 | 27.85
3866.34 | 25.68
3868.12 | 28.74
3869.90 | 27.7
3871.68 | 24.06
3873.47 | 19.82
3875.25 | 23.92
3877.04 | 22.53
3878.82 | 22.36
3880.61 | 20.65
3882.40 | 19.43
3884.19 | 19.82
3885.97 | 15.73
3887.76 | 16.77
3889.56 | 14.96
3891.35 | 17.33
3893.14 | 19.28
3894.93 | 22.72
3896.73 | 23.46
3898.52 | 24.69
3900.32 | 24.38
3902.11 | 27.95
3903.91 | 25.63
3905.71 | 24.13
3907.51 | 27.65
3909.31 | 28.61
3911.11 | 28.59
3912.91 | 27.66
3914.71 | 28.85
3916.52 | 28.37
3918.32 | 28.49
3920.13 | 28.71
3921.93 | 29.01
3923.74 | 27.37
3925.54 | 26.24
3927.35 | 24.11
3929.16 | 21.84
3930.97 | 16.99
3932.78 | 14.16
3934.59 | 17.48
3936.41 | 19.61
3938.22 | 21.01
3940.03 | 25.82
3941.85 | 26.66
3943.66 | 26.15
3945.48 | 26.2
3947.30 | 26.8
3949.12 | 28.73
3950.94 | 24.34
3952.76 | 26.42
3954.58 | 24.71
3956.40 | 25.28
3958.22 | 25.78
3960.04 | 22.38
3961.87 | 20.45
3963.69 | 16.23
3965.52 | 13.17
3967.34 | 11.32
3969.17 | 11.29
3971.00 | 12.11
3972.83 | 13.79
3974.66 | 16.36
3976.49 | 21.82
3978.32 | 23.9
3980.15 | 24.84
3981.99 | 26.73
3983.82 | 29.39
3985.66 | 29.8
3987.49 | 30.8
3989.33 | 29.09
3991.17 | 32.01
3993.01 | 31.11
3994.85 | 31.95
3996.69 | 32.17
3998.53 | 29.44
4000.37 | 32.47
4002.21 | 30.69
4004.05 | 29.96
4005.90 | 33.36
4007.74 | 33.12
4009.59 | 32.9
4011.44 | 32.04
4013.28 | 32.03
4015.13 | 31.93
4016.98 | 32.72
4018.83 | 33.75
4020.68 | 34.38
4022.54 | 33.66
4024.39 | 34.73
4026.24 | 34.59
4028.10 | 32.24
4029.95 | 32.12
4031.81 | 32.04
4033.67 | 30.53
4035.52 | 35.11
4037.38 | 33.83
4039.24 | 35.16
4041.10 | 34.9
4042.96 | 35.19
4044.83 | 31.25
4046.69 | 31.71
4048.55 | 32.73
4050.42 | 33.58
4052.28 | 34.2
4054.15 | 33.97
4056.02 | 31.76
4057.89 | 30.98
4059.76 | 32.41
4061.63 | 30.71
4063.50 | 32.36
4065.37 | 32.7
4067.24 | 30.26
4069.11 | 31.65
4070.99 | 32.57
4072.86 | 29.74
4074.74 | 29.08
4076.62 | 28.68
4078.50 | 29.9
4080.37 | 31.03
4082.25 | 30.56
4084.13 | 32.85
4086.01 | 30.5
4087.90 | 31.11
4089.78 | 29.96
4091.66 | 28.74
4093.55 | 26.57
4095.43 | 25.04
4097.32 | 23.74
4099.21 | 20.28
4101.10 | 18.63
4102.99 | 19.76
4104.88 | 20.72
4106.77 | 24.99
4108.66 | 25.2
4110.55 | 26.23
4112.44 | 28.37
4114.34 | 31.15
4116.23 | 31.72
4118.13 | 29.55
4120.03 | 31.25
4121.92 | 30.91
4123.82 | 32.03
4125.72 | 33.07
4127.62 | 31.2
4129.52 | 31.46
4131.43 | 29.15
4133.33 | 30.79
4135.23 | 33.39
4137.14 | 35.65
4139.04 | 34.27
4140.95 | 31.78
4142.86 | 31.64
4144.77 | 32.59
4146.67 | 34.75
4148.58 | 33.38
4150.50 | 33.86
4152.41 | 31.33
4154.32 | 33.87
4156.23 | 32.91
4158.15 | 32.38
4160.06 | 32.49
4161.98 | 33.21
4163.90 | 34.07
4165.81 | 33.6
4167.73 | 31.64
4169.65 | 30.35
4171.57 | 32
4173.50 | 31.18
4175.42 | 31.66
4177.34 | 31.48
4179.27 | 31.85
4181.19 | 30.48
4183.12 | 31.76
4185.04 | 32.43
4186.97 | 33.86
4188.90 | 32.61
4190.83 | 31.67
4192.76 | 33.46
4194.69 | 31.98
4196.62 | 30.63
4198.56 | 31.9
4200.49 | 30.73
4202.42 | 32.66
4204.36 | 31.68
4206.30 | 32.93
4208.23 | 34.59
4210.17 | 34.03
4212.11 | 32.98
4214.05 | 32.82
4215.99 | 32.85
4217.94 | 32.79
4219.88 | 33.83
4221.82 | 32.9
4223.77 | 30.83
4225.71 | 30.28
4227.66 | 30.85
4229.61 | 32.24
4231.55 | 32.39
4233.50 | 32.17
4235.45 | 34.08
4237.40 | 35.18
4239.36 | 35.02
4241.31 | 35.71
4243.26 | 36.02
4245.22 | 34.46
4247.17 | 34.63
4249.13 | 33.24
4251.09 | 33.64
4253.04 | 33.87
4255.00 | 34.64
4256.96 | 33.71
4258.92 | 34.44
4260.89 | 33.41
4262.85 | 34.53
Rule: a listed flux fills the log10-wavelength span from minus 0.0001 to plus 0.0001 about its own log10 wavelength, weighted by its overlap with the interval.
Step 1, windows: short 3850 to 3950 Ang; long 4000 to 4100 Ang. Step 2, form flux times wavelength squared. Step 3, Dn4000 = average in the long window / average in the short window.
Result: 1.41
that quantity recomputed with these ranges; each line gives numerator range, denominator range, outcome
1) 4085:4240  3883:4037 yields 1.32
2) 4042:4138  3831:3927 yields 1.42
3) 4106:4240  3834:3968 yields 1.59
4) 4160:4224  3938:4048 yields 1.27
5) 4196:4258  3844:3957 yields 1.61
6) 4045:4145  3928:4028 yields 1.21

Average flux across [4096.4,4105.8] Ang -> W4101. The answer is 20.6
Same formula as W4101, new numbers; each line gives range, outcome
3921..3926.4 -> 27.6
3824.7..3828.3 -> 18.3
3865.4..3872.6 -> 26.5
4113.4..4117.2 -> 31.4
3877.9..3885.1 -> 20.6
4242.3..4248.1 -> 35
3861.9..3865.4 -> 26.8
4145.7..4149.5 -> 34.1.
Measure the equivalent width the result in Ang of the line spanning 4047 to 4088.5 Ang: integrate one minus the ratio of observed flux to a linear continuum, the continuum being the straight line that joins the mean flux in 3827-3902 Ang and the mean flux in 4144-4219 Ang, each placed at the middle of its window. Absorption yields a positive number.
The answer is -4.3 Ang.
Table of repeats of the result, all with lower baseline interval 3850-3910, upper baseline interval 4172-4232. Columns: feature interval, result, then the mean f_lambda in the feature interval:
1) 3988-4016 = -4.99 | 31.6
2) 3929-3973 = 7.92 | 20.8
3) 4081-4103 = 1.80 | 26.8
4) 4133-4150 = -1.48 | 33.2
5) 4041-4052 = -2.02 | 33.2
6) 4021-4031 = -2.20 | 33.5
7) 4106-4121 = 0.62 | 28.6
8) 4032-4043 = -2.42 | 33.9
